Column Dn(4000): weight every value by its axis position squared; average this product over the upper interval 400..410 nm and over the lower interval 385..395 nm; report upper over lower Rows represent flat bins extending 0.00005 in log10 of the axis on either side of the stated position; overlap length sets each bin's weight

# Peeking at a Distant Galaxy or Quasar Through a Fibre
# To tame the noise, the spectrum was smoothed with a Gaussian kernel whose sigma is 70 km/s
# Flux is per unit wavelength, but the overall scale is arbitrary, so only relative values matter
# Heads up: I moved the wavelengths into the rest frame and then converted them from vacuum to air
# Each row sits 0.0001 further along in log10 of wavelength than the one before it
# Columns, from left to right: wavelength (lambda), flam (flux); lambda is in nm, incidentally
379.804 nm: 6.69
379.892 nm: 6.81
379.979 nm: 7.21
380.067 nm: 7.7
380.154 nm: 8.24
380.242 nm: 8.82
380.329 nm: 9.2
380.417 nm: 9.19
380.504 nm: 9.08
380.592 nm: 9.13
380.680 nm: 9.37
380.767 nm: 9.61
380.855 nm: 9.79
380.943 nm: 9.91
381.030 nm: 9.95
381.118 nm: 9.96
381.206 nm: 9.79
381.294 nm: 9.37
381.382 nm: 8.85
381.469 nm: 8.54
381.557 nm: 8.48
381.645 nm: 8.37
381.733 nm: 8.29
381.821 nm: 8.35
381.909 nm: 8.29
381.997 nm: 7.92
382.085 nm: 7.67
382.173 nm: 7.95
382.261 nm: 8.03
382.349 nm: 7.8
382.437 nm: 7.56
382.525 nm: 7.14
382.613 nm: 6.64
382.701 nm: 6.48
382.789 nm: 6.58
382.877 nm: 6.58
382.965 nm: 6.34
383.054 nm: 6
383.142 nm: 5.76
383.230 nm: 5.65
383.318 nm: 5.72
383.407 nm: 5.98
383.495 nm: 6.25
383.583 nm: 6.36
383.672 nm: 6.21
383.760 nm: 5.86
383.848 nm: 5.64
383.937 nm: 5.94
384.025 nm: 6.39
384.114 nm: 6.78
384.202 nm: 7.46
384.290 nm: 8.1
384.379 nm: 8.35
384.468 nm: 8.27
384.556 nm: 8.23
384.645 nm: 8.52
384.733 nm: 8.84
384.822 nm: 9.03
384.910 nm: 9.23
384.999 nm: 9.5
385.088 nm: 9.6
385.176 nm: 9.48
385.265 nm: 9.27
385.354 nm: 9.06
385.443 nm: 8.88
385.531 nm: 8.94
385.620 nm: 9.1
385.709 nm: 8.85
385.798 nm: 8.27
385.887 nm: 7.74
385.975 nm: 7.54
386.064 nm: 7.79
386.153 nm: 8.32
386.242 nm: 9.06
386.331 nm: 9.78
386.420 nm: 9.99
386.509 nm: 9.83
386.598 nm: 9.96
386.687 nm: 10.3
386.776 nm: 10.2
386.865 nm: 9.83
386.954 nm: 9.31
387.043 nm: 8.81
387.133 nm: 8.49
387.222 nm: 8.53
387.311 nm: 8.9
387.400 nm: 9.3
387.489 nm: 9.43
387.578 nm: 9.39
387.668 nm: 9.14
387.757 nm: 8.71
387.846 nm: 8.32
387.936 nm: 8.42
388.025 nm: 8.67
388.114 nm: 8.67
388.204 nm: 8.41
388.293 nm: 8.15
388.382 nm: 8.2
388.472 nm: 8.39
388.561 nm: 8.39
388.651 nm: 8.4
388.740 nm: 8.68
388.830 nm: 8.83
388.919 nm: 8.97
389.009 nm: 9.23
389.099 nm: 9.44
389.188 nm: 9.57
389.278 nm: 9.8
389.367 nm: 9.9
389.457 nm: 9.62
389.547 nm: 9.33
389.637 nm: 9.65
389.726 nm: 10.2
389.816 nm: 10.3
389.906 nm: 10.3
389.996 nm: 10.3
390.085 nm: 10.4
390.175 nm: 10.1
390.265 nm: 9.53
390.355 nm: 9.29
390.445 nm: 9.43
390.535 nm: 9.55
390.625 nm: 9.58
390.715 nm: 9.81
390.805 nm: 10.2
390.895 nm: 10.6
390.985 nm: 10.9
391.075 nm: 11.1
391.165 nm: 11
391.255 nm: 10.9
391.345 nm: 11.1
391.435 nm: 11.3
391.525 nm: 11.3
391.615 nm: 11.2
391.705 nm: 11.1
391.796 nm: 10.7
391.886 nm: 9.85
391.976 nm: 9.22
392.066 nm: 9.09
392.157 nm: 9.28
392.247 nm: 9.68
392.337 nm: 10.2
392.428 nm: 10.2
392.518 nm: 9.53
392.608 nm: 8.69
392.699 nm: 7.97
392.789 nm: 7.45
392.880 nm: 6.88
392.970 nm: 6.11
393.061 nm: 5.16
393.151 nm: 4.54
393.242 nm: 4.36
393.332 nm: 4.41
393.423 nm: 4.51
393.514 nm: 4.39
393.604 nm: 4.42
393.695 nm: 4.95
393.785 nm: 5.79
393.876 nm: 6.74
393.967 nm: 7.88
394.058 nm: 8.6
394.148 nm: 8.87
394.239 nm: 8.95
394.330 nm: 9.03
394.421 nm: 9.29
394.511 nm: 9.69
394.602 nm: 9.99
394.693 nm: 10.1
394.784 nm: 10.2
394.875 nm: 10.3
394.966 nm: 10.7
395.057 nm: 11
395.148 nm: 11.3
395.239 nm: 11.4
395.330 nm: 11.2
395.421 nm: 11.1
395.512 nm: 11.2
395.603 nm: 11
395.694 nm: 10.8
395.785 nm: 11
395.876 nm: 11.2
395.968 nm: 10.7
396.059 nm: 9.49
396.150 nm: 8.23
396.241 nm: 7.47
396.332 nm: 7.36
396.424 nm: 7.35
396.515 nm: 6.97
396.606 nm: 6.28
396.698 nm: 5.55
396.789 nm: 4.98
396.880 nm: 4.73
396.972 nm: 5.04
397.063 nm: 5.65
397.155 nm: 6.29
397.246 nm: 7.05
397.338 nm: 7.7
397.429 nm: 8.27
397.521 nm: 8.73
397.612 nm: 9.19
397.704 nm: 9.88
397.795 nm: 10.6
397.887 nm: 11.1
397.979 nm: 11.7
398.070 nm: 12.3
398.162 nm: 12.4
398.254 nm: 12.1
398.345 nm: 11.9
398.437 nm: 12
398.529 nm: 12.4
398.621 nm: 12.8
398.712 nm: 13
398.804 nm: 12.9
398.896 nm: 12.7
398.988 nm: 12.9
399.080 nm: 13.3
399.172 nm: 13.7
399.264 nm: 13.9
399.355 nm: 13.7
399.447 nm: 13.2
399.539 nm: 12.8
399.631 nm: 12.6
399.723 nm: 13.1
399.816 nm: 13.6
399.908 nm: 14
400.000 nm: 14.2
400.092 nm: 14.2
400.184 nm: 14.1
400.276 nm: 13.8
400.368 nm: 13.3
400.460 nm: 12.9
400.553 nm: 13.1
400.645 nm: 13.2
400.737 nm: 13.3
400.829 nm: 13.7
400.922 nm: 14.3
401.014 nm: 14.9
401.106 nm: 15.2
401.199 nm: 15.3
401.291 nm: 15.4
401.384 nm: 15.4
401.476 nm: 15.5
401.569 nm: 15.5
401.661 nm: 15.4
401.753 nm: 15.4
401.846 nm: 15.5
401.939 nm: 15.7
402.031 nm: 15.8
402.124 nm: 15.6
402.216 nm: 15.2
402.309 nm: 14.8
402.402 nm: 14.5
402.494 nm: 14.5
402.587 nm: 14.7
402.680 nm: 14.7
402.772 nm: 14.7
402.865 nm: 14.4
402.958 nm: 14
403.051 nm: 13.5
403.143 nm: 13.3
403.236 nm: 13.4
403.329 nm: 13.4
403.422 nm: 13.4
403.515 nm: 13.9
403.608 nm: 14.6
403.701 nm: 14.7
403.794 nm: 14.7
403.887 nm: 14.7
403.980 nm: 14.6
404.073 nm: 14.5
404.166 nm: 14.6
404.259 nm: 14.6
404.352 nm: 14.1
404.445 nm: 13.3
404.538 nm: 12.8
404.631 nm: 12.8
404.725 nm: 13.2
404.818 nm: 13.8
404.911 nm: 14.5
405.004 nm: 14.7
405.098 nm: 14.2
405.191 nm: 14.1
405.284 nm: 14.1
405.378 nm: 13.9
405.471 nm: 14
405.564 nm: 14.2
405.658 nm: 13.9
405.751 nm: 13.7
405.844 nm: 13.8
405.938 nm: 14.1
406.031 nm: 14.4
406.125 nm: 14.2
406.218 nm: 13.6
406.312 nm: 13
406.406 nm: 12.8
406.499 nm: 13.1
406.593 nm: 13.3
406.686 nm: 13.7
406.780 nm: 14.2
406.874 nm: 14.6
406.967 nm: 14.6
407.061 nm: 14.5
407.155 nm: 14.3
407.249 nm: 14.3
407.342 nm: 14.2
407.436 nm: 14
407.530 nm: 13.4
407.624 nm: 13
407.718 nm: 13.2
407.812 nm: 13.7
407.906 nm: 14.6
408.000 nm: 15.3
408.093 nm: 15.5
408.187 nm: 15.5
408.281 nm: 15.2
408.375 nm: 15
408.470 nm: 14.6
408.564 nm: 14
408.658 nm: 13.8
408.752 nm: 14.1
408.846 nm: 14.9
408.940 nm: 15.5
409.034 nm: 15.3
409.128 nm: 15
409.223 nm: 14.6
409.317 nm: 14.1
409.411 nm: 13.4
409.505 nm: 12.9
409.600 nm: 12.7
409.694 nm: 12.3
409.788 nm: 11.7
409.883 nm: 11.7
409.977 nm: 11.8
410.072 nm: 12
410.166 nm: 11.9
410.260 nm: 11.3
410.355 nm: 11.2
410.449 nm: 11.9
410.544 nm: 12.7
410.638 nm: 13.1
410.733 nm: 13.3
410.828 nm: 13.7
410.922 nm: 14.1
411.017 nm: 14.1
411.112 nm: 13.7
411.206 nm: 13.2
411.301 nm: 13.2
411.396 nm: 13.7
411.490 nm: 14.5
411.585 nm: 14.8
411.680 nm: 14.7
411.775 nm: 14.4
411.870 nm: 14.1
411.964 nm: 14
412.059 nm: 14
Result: 1.7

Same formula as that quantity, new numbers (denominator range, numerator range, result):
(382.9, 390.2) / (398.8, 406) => 1.79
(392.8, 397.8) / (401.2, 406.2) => 1.86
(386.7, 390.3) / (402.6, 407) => 1.65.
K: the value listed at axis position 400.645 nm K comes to 13.2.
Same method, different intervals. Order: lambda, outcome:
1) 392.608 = 8.69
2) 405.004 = 14.7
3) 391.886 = 9.85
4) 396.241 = 7.47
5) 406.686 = 13.7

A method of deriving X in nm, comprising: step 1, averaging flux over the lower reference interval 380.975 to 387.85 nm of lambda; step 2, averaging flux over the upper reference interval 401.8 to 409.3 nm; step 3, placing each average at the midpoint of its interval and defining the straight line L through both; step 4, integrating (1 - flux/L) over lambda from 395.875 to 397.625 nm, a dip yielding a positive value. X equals 0.66 nm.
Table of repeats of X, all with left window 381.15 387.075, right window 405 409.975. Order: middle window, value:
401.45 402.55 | -0.235 nm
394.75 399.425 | 0.516 nm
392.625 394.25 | 0.657 nm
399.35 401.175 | -0.229 nm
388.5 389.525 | 0.015 nm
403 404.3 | -0.112 nm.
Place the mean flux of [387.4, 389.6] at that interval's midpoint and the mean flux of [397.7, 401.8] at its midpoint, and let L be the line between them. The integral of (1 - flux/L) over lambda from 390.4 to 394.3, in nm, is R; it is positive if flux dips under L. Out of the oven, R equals 0.69 nm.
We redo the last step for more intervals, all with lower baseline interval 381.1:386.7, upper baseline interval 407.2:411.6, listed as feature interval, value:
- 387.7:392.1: -0.17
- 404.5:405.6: -0.10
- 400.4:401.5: -0.24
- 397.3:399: -0.02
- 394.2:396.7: 0.20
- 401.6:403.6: -0.40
